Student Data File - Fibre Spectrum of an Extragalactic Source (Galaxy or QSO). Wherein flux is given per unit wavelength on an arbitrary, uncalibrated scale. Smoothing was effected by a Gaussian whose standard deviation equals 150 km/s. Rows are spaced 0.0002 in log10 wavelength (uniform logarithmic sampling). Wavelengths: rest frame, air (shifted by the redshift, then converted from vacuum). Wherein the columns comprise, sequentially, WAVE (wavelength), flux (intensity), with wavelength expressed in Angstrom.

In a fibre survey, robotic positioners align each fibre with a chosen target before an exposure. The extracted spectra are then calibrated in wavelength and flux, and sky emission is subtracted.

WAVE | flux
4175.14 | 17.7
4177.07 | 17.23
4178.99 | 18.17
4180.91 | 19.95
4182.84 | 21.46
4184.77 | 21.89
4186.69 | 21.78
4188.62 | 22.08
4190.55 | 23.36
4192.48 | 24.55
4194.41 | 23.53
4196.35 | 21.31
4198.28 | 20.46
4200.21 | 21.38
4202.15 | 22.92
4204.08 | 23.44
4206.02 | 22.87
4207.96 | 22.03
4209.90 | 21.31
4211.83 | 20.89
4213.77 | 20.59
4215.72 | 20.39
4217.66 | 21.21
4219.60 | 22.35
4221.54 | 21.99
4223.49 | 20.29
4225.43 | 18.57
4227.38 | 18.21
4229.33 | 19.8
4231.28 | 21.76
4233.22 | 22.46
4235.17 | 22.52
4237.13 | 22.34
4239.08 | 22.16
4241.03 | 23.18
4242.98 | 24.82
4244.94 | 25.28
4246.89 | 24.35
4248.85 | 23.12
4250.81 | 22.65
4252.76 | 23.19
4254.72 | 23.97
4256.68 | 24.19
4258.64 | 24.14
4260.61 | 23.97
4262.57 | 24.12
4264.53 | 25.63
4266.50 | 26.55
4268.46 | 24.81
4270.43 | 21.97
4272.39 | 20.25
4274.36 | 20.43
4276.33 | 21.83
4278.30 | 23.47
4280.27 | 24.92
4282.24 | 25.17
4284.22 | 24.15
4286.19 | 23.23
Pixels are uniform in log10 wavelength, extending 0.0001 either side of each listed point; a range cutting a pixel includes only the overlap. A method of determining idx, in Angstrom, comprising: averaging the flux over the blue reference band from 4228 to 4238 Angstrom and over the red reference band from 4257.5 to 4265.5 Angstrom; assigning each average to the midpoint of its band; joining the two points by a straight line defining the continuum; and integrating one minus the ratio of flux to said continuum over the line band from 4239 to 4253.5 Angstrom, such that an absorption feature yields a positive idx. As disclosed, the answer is -0.5 Angstrom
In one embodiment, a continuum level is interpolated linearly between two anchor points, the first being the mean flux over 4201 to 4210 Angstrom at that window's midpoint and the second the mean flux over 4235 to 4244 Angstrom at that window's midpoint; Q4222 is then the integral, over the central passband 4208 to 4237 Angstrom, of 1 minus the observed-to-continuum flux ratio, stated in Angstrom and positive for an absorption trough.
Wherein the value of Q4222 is 2.4 Angstrom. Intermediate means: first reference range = 22.6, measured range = 21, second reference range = 23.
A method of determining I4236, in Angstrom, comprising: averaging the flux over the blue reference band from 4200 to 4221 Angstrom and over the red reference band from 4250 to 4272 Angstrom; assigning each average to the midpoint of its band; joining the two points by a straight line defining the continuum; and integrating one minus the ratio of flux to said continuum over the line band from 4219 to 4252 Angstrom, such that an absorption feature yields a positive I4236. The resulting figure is 1.14 Angstrom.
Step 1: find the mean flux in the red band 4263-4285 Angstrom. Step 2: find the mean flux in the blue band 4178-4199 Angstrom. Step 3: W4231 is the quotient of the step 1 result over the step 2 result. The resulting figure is 1.09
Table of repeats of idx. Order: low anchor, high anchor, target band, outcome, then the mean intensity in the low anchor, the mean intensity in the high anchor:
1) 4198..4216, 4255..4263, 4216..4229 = 1.2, 21.7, 24.1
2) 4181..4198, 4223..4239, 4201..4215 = -0.2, 22.3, 20.8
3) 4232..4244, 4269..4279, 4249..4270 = -1.9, 22.9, 21.7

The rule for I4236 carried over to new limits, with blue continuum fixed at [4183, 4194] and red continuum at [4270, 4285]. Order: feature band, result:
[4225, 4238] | 1.05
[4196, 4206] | 0.30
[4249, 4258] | -0.29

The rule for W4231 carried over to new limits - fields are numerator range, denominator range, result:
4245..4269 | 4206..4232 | 1.17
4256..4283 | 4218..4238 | 1.13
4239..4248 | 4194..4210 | 1.09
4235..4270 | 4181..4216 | 1.09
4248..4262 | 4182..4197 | 1.05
